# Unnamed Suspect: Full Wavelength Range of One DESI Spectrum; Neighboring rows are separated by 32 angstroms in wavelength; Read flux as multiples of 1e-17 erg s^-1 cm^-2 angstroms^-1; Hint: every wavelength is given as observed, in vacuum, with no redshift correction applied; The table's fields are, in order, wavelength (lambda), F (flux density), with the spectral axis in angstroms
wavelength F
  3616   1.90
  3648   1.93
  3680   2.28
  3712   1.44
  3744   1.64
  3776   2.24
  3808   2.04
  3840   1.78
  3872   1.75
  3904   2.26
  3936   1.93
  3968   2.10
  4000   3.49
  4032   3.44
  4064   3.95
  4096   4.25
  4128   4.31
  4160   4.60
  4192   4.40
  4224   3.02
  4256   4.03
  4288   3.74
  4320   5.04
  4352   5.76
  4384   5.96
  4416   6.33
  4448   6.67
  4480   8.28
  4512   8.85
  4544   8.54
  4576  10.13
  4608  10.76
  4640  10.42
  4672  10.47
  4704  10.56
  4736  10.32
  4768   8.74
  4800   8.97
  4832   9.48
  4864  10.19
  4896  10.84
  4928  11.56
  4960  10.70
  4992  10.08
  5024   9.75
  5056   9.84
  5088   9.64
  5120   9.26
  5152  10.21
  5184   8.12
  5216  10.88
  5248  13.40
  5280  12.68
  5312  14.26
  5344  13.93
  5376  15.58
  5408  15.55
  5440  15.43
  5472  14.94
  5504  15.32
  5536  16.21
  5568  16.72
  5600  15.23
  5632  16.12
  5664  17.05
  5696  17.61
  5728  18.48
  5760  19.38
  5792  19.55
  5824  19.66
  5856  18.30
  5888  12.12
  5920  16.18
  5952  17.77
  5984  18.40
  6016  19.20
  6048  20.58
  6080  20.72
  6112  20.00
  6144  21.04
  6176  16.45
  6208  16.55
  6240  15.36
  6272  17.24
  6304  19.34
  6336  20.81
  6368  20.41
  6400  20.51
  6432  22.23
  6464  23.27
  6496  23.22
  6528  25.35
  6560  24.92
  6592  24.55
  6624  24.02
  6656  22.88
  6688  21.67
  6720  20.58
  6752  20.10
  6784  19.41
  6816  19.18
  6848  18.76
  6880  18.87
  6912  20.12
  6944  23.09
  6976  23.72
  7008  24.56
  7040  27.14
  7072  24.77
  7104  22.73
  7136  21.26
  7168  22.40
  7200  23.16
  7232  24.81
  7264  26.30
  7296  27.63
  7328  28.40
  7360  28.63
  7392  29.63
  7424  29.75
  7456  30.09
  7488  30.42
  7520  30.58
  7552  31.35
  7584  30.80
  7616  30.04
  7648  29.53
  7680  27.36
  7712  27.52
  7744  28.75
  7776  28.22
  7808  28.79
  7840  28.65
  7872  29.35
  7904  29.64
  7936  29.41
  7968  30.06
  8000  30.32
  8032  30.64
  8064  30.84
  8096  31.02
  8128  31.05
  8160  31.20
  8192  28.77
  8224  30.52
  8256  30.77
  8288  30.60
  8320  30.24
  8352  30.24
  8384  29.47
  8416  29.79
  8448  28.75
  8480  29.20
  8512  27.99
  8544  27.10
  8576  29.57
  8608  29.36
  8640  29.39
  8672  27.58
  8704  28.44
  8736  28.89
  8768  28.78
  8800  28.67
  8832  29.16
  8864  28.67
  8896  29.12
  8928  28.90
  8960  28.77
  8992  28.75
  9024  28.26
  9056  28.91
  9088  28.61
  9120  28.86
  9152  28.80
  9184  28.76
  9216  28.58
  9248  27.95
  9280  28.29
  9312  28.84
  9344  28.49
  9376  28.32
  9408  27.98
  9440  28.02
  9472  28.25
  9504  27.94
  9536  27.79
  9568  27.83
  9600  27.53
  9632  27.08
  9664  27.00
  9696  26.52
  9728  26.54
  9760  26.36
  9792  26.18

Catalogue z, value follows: 0.000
